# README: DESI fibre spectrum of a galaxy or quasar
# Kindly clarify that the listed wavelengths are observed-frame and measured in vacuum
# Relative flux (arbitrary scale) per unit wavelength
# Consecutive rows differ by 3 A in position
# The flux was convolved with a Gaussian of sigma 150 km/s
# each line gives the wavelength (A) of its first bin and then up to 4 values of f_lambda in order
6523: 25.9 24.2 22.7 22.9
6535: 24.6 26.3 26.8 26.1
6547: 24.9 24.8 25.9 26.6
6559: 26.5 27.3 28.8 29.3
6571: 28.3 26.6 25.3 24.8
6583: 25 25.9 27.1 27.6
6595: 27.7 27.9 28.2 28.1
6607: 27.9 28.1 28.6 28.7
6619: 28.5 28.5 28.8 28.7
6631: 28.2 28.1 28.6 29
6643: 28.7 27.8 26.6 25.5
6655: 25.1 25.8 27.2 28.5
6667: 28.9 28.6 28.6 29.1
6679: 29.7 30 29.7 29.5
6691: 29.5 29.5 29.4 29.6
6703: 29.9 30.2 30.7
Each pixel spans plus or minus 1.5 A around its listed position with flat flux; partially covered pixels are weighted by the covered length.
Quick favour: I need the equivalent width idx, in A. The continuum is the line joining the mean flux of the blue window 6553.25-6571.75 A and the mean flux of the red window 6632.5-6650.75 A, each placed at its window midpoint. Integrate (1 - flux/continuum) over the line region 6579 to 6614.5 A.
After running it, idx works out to 0.7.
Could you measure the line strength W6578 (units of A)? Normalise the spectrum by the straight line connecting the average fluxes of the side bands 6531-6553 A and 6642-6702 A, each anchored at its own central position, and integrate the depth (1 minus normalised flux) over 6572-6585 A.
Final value 0.3 A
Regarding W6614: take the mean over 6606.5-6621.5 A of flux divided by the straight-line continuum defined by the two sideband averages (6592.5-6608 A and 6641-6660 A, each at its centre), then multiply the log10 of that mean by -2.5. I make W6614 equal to -0.03 mag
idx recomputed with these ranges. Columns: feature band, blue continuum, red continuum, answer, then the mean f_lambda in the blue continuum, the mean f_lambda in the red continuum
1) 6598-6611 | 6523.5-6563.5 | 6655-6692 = -0.6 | 25.4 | 28.6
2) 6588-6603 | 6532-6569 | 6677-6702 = -0.2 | 26.3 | 29.6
